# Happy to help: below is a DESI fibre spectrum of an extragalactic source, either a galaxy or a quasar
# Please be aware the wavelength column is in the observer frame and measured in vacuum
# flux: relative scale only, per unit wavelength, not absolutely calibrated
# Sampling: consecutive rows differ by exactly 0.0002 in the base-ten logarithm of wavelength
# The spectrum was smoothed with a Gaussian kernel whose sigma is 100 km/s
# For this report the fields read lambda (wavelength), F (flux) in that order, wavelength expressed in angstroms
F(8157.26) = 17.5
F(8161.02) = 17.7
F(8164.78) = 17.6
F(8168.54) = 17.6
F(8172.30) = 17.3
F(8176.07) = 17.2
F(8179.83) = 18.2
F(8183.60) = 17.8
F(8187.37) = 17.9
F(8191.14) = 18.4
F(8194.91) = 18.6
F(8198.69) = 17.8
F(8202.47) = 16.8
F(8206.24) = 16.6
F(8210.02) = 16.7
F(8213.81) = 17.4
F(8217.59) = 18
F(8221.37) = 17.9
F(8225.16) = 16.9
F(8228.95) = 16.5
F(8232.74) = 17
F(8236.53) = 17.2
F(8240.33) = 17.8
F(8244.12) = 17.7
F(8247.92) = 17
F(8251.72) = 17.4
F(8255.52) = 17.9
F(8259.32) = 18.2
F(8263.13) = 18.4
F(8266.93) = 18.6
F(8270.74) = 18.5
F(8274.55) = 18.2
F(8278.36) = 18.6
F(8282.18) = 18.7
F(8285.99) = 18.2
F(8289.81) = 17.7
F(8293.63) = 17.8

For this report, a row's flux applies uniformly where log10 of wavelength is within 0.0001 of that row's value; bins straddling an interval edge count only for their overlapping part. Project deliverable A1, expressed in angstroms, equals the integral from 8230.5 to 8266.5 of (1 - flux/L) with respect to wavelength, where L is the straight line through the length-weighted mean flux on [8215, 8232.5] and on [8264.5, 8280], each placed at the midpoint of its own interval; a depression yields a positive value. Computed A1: 0.51 angstroms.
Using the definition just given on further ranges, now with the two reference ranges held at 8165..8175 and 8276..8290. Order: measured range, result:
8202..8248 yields 1.76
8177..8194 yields -0.46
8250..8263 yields 0.17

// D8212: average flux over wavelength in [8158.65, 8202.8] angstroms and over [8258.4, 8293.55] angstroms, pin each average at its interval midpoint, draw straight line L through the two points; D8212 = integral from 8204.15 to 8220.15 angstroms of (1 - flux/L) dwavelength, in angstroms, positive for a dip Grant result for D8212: 0.7 angstroms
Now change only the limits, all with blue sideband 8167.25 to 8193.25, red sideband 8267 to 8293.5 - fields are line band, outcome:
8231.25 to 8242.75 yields 0.5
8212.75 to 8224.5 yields 0.2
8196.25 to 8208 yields 0.5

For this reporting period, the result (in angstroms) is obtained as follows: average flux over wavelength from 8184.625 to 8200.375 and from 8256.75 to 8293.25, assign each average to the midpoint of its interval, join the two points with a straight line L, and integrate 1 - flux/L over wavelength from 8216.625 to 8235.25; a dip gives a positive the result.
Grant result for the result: 1.0 angstroms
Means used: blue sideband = 18.2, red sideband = 18.3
